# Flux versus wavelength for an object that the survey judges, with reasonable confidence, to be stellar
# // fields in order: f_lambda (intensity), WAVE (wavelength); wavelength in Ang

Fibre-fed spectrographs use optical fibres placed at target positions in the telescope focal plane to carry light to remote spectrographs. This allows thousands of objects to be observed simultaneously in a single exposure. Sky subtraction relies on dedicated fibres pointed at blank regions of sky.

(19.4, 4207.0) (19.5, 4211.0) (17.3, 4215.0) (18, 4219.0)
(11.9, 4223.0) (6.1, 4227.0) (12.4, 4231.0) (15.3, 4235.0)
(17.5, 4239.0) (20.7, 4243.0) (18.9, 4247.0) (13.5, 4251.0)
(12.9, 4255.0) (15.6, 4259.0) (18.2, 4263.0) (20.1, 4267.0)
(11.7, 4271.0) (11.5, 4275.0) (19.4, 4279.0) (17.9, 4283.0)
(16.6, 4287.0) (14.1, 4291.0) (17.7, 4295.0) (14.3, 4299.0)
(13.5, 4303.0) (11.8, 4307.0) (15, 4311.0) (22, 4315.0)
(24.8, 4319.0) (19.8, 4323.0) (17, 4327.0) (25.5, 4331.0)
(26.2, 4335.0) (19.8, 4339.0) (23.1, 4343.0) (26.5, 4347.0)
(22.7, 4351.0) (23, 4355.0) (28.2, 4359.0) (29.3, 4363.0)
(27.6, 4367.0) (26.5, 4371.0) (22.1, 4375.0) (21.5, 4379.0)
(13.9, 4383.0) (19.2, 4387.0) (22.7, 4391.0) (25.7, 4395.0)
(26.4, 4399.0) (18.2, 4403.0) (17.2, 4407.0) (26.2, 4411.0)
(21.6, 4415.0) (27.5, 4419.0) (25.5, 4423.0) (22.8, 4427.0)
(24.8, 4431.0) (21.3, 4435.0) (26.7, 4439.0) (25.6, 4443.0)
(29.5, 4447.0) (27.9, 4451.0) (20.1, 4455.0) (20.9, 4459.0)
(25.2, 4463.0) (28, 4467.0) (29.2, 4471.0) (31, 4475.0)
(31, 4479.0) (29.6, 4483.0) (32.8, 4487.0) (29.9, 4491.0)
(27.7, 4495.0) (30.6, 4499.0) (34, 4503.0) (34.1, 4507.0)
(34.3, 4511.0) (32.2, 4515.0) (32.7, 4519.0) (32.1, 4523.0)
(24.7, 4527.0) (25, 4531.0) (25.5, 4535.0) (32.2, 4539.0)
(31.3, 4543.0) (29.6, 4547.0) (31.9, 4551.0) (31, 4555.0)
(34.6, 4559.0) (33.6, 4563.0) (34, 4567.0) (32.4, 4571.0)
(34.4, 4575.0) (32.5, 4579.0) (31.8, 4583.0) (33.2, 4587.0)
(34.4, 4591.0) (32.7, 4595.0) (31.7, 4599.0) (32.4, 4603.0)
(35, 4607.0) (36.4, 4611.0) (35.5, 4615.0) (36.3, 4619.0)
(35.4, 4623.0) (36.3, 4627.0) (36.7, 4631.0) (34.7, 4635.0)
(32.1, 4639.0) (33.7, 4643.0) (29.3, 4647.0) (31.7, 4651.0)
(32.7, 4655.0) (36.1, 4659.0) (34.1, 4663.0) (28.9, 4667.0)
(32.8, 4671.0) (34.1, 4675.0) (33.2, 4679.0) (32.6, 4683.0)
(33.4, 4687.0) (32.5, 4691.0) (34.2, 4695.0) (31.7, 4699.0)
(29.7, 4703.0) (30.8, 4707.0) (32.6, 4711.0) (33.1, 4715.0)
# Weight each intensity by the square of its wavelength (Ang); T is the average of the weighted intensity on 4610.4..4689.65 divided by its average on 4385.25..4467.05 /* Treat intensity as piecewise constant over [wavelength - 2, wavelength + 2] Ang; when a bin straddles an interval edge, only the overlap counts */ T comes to 1.6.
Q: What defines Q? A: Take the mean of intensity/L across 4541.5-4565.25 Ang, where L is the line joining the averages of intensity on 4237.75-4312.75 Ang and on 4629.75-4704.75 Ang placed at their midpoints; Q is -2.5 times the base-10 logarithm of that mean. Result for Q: -0.15 mag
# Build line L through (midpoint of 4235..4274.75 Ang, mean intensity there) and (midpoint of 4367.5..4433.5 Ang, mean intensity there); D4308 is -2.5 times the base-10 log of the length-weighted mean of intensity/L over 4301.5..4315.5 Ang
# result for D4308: 0.24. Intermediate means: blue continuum 16.3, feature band 15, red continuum 22.7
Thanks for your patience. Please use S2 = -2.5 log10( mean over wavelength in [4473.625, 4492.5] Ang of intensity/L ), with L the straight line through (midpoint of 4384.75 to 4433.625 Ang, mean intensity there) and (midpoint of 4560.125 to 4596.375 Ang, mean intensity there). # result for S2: -0.12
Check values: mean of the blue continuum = 23.1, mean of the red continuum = 33.3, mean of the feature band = 30.9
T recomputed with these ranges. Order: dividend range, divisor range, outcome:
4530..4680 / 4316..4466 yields 1.53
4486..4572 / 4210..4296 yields 2.25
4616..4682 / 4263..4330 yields 2.33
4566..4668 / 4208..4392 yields 2.06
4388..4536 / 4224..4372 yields 1.55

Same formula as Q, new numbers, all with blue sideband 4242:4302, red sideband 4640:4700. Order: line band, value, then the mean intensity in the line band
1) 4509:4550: -0.121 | 30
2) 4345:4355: -0.246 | 24.3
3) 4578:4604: -0.114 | 32.7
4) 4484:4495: -0.209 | 30.5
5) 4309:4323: -0.143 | 20.5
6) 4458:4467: -0.014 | 24.4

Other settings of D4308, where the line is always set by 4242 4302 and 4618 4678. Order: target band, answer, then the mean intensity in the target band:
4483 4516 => -0.19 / 31.8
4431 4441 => -0.02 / 24.2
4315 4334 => -0.19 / 22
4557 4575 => -0.14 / 33.7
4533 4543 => -0.03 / 29.3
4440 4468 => -0.03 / 25.3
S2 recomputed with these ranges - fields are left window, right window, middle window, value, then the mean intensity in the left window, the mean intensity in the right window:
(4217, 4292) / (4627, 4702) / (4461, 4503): -0.18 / 15.4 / 33.1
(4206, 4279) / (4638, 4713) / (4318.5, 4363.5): -0.21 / 15.6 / 32.4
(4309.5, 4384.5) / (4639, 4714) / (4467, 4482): -0.13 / 23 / 32.4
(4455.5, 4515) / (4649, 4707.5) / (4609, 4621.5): -0.14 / 29.7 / 32.6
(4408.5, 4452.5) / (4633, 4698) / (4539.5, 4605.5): -0.10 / 25.3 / 32.9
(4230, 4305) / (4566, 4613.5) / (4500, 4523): -0.14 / 15.9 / 33.4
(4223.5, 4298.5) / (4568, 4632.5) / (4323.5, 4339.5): -0.14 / 15.5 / 34.2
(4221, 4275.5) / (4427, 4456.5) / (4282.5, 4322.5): 0.06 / 14.8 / 25.1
